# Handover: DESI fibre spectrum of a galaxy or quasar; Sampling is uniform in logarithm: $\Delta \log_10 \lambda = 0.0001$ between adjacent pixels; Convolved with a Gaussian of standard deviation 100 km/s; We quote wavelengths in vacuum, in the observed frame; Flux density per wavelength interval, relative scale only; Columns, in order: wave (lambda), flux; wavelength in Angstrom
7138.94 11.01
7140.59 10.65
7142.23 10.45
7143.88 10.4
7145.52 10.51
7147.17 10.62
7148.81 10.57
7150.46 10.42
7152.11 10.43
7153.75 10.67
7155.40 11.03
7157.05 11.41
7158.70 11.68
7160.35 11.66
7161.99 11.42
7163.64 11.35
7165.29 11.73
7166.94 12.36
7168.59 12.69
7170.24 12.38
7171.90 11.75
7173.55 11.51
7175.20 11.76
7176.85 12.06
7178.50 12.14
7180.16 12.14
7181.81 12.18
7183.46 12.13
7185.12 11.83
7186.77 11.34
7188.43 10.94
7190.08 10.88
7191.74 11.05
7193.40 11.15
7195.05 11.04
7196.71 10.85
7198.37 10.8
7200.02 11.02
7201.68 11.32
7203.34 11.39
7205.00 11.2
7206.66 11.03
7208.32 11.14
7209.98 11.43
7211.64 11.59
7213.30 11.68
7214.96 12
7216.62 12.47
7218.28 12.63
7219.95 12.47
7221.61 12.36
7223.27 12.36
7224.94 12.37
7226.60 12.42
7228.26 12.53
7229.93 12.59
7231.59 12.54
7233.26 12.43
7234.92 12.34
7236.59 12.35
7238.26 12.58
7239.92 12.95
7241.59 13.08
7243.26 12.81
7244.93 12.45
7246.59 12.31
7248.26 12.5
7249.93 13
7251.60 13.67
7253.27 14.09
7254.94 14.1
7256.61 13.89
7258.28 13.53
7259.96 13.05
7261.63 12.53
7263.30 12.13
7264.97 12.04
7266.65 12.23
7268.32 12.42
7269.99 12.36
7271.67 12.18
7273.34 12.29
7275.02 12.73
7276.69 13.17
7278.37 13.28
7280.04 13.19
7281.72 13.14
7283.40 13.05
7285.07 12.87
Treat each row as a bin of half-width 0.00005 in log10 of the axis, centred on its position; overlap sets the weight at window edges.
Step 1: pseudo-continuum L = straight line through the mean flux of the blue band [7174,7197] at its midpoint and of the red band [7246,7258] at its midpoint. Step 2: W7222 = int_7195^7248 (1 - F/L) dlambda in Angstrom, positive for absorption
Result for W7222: 2.19 Angstrom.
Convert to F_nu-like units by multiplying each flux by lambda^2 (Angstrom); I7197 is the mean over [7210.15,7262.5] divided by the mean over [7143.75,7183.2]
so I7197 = 1.1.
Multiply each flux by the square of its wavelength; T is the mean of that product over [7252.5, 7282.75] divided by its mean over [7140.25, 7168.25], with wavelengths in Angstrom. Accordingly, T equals 1.20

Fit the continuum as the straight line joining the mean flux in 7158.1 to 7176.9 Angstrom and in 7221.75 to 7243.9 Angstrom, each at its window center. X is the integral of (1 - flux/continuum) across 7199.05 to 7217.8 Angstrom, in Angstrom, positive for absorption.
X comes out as 1.22 Angstrom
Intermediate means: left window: 11.9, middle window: 11.5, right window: 12.6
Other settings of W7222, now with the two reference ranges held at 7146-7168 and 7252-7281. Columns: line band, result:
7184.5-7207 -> 1.3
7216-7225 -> -0.2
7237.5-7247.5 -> -0.1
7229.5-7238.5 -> 0.0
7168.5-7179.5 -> -0.5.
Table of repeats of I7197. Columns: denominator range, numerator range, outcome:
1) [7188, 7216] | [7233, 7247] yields 1.14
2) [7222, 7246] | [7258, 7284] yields 1.02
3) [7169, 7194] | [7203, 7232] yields 1.04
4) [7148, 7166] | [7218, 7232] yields 1.14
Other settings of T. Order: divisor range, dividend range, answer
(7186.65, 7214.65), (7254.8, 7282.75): 1.17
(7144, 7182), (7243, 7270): 1.15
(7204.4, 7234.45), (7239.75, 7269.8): 1.08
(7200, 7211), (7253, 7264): 1.20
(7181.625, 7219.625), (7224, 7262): 1.14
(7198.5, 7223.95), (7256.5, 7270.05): 1.09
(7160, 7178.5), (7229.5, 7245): 1.08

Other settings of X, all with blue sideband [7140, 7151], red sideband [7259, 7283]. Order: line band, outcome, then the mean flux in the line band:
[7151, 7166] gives -0.7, 11.2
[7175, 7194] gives -0.8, 11.6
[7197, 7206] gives 0.3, 11.1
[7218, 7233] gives -0.8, 12.5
